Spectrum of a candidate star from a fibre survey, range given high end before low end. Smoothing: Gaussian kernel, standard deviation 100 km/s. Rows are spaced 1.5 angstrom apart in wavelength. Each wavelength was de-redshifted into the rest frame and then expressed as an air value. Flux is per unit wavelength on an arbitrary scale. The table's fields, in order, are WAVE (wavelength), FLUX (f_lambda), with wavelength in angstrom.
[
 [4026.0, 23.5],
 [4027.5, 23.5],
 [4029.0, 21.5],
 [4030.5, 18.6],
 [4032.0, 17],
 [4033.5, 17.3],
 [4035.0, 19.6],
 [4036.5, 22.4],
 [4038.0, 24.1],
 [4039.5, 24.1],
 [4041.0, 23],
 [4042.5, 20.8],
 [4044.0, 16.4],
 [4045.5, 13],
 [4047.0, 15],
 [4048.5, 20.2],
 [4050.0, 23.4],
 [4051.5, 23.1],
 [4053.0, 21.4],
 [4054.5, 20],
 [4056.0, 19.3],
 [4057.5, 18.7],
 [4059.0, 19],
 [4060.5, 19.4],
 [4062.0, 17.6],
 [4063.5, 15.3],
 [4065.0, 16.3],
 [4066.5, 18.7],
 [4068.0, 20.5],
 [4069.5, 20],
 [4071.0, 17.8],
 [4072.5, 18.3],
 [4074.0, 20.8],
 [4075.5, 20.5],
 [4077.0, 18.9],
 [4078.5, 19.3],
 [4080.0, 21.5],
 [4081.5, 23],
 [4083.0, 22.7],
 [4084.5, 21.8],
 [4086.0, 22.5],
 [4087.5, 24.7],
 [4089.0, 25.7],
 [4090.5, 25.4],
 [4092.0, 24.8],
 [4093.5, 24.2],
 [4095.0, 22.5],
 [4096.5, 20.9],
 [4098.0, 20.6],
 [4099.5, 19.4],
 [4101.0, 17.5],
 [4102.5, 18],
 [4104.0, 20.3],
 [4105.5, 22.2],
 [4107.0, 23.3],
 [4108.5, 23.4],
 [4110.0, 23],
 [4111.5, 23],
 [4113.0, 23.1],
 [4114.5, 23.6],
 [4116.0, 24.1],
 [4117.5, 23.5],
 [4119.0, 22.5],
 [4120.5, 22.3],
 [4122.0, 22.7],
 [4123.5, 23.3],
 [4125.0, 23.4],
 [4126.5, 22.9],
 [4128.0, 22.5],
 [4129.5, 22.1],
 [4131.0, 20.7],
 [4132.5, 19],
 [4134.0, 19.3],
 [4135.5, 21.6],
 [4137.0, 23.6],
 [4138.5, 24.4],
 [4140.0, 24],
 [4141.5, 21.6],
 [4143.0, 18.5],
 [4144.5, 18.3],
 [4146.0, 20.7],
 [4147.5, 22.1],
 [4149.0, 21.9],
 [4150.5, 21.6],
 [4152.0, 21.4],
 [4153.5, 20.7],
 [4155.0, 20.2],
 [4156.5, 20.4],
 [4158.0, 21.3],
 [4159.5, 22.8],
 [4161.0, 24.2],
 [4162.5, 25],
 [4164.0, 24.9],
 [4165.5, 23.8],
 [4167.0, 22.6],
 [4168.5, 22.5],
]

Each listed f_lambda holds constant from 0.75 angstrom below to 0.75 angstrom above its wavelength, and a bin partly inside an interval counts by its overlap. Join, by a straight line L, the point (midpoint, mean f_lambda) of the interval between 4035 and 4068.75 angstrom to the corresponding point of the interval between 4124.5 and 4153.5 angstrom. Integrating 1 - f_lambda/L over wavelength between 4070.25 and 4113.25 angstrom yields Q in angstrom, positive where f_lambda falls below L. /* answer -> -2.48 angstrom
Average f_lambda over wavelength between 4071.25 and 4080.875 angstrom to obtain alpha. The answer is 19.8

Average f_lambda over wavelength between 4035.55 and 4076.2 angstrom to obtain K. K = 19.6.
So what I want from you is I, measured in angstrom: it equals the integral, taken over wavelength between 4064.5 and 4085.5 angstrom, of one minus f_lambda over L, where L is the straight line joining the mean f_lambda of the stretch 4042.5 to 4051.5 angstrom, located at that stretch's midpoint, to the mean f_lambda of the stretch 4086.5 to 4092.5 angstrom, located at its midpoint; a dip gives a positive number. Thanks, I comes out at 2.5 angstrom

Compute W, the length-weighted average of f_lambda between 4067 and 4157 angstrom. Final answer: 21.7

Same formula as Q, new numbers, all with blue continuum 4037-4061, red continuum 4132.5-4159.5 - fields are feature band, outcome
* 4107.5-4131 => -2.3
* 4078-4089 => -1.1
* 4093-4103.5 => 0.2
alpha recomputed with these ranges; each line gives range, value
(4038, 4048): 19.2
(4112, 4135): 22.3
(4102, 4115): 22.3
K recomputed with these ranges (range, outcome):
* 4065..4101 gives 21.3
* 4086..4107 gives 22.1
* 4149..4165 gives 22.3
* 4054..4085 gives 19.5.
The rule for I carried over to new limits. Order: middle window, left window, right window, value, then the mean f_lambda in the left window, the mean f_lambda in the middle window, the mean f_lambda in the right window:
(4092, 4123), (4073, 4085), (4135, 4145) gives -1.0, 21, 22.1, 21.8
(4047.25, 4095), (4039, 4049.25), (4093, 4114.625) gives -1.6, 18.8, 20.8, 21.6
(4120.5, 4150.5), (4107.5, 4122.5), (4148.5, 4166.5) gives 1.4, 23.1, 21.7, 22.4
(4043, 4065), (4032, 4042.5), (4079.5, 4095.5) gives 3.4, 21.3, 18.6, 23.6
